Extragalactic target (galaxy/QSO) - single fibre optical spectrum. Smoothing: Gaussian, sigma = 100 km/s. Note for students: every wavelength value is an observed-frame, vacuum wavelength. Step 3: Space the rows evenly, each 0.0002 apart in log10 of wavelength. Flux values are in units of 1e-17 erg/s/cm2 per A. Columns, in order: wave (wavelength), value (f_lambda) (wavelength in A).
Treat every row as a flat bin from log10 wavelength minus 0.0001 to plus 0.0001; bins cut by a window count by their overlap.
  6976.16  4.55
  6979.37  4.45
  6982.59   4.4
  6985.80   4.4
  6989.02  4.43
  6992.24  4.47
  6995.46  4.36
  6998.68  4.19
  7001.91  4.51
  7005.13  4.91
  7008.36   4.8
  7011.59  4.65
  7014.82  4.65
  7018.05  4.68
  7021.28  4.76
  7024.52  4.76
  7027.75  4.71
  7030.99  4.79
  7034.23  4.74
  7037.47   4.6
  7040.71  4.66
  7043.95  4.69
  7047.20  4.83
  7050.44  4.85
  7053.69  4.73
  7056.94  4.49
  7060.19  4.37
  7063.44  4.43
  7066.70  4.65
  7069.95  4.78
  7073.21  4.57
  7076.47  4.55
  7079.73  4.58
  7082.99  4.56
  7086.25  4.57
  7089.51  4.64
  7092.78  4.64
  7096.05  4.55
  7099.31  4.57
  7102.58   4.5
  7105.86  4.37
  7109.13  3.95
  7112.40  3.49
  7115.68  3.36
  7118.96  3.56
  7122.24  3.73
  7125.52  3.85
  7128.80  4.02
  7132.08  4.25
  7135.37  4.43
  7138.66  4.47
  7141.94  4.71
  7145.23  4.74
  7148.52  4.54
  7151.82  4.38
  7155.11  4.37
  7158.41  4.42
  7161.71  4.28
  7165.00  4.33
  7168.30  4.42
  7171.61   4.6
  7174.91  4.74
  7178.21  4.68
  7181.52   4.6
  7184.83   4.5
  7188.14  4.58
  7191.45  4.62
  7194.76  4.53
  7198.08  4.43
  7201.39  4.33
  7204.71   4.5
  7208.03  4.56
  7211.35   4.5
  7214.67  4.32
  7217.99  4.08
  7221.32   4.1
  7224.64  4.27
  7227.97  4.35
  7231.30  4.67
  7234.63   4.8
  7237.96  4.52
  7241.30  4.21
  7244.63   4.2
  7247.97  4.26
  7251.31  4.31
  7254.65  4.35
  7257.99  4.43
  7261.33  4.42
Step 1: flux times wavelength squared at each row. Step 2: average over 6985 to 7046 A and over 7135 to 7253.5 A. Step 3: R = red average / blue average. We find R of 1.0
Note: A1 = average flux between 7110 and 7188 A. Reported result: 4.28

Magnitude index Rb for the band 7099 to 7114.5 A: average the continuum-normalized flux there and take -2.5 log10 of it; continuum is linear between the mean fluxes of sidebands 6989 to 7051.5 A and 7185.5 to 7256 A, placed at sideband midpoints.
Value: 0.11 mag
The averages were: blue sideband 4.66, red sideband 4.41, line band 4.12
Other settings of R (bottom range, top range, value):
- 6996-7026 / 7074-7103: 1.01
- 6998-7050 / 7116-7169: 0.94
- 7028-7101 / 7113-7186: 0.95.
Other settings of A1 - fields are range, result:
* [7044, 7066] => 4.62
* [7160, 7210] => 4.51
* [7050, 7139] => 4.33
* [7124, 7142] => 4.26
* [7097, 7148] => 4.15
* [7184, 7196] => 4.56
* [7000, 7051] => 4.72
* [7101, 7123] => 3.85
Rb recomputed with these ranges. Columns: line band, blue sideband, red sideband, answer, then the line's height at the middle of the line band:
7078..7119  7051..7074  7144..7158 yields 0.06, 4.55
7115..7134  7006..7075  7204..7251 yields 0.19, 4.54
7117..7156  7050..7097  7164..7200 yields 0.08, 4.57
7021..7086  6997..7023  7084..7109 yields -0.02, 4.58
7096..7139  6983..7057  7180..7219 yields 0.13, 4.55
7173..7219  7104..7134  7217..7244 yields -0.07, 4.21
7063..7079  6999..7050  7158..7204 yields 0.01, 4.65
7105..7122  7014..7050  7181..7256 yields 0.23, 4.59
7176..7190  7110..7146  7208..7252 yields -0.09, 4.21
